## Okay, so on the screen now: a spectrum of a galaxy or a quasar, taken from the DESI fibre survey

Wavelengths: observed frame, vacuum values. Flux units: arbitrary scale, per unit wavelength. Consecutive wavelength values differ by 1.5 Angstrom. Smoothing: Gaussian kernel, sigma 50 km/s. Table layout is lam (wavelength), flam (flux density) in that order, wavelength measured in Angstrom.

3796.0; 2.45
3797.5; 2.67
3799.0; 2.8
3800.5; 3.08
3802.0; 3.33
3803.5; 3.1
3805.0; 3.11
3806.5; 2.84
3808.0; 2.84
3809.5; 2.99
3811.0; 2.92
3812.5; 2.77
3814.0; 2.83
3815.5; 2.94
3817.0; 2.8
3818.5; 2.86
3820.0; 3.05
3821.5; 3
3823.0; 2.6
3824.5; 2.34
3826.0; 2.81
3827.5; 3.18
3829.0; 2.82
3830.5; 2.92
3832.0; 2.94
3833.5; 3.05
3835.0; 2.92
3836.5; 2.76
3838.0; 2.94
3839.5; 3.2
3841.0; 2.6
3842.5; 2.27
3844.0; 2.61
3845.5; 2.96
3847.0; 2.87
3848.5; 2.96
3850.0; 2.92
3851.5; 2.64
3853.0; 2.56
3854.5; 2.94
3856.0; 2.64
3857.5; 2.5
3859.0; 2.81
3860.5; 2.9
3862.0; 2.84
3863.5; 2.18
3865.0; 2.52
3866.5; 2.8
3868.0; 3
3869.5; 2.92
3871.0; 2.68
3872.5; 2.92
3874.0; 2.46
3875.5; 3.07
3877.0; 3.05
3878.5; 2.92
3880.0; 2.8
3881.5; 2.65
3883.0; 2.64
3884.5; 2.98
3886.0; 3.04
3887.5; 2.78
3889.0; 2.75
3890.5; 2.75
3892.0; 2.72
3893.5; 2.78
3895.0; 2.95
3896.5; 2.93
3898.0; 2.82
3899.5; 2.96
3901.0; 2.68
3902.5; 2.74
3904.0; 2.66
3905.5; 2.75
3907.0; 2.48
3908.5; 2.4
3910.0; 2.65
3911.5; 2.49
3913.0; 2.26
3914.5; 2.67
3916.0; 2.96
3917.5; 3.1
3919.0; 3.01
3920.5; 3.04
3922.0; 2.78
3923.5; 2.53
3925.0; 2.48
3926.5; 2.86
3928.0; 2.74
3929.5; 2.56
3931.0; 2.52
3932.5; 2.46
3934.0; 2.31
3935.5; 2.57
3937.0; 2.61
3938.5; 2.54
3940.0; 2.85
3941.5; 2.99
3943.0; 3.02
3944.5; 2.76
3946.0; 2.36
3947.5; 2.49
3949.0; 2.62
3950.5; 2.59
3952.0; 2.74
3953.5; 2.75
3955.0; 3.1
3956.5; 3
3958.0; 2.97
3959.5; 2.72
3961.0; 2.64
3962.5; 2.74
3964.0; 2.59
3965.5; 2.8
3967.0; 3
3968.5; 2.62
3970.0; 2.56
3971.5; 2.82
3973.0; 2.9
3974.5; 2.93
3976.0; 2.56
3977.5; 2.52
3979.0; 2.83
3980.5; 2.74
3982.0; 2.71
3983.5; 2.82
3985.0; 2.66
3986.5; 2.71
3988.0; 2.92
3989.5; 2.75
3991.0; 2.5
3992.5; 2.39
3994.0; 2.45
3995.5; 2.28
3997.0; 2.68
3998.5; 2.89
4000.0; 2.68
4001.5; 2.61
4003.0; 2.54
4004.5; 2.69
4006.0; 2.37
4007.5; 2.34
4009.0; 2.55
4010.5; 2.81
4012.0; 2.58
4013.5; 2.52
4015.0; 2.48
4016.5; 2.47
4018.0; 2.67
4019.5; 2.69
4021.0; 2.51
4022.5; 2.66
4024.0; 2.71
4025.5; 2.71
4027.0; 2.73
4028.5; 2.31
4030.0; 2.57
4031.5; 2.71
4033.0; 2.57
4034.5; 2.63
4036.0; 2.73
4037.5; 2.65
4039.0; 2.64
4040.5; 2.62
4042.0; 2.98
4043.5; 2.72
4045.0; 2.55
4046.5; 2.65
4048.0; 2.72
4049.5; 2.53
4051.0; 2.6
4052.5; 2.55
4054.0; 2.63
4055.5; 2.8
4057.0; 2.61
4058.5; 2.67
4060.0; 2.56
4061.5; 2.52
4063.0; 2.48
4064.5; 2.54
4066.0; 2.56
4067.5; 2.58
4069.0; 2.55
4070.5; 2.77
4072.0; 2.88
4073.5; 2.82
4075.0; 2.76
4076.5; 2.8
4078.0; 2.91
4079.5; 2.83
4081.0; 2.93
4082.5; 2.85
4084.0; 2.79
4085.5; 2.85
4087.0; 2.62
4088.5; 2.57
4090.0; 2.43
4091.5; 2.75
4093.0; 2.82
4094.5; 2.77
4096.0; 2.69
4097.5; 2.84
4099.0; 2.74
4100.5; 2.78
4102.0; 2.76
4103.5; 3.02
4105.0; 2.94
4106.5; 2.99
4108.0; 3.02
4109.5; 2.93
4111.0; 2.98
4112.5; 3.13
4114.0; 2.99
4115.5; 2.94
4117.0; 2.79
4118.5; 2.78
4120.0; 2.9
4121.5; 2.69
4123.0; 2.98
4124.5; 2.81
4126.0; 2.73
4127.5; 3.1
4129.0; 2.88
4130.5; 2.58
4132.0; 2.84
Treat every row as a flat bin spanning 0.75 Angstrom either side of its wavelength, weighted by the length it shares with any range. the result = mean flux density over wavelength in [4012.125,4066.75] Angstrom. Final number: 2.62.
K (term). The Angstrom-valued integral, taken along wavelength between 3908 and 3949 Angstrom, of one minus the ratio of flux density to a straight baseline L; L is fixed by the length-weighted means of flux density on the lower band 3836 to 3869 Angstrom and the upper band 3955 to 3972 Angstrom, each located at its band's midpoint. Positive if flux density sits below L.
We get 1.5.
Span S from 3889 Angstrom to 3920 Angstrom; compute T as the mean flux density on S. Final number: 2.74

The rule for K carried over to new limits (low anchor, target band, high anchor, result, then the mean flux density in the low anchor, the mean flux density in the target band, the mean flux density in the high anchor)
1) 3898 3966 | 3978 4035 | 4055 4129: 2.60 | 2.7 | 2.62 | 2.79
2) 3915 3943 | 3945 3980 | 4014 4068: -0.52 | 2.72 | 2.73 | 2.62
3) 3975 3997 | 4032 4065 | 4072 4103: 1.01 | 2.64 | 2.64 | 2.77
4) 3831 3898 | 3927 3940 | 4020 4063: 0.82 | 2.8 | 2.56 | 2.63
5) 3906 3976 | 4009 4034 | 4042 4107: 0.99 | 2.71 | 2.6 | 2.72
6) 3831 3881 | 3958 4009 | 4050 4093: 1.16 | 2.79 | 2.67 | 2.69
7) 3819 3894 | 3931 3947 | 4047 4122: 0.84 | 2.8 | 2.64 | 2.76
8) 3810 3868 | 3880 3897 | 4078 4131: -0.05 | 2.8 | 2.81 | 2.84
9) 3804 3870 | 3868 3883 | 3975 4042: -0.31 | 2.82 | 2.83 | 2.62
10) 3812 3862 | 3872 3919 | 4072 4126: 0.81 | 2.82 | 2.77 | 2.83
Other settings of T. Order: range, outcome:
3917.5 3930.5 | 2.77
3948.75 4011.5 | 2.69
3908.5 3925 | 2.72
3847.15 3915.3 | 2.75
